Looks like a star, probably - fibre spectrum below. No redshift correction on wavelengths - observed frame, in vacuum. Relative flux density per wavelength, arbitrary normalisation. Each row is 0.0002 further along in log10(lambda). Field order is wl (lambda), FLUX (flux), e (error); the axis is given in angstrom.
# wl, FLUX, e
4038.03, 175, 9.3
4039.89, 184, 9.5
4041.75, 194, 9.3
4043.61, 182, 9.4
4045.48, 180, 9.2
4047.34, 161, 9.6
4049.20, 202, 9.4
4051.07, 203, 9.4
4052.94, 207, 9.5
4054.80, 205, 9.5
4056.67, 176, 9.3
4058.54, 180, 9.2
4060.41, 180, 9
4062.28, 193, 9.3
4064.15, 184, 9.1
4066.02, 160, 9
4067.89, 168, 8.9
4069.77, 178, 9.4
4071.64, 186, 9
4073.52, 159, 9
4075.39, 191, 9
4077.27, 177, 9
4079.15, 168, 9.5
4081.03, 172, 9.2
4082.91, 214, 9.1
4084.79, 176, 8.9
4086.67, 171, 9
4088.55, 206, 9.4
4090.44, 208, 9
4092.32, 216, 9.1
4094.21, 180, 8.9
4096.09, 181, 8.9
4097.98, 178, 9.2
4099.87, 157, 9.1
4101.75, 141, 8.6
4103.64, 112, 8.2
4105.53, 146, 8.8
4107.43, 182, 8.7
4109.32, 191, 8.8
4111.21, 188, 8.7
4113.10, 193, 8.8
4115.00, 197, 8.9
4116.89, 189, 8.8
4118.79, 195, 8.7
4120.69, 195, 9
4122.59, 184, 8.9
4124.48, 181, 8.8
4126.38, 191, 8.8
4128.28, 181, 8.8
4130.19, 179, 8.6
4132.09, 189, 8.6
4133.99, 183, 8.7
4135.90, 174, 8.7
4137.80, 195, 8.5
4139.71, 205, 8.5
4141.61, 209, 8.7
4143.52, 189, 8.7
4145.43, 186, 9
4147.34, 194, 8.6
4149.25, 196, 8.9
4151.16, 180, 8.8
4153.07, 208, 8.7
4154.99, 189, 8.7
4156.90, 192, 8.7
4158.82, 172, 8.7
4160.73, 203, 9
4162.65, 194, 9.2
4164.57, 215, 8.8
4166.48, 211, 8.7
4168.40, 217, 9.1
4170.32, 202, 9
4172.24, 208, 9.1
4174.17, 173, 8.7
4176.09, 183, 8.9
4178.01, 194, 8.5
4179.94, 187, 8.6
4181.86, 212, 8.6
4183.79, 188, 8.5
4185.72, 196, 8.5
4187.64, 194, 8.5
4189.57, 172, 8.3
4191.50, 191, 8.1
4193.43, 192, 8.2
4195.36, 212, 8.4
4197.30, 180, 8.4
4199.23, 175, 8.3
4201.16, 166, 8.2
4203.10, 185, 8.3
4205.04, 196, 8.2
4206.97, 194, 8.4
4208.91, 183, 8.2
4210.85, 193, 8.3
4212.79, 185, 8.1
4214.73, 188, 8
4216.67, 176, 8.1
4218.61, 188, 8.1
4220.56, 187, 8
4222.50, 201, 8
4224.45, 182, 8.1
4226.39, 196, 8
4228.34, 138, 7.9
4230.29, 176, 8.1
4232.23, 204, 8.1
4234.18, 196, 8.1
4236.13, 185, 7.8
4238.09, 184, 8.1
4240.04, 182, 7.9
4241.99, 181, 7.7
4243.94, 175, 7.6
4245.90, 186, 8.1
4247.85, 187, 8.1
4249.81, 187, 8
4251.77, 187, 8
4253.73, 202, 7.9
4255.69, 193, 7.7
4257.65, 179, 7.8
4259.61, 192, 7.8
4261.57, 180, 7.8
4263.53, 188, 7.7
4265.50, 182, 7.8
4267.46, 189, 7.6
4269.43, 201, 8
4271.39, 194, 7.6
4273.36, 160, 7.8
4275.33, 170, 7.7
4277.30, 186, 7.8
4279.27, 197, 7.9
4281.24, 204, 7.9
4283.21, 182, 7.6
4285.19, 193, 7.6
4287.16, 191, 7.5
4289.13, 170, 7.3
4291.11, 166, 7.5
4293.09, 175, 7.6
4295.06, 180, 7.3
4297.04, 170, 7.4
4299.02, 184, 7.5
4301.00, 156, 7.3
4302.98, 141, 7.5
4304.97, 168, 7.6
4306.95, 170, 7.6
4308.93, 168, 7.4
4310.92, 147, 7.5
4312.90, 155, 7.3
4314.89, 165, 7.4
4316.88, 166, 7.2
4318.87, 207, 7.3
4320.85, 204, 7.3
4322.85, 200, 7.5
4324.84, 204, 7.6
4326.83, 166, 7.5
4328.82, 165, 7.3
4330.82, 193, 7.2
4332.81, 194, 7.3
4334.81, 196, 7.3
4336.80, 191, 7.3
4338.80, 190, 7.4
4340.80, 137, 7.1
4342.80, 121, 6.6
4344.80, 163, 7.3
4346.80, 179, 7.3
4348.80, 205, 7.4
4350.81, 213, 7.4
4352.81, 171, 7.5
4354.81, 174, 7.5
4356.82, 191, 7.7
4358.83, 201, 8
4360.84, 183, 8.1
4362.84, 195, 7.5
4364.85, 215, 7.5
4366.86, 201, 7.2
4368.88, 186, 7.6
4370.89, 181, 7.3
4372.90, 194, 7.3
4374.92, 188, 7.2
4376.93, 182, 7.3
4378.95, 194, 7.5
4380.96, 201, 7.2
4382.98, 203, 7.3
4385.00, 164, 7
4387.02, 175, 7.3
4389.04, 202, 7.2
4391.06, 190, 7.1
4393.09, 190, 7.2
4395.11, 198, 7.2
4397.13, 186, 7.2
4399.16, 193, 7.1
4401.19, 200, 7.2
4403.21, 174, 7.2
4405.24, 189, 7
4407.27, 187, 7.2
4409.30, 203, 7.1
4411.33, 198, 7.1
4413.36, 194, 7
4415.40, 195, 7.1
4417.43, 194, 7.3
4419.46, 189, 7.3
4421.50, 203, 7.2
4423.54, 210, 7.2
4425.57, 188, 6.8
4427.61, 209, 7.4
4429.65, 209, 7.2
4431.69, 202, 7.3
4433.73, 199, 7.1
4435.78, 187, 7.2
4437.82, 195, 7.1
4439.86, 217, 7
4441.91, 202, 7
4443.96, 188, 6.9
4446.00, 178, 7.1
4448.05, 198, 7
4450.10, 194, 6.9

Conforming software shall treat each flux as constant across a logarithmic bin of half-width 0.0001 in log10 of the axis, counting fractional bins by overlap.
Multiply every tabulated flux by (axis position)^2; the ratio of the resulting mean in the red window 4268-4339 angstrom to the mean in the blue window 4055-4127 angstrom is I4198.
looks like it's 1.1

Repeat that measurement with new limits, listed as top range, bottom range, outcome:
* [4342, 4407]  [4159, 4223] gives 1.07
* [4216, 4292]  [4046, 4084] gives 1.11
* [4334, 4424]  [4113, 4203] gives 1.09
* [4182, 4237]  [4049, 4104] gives 1.10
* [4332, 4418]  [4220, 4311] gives 1.09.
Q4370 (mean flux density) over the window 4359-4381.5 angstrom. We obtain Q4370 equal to 193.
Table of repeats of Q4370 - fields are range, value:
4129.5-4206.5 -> 192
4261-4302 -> 182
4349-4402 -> 191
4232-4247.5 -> 186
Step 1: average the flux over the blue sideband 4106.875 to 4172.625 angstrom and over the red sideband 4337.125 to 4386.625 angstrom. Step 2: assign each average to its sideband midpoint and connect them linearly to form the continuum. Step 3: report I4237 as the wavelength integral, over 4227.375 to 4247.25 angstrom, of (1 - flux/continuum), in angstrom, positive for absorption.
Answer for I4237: 0.9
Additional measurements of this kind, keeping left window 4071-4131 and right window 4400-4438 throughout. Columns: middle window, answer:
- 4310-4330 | 1.38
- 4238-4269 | 0.31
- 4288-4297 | 0.82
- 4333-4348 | 1.74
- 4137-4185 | -3.25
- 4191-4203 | -0.02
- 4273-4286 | 0.25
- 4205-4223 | -0.22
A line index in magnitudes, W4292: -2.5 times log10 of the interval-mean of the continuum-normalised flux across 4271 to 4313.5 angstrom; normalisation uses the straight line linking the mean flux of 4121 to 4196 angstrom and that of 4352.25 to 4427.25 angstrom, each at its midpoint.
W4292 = 0.11 mag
